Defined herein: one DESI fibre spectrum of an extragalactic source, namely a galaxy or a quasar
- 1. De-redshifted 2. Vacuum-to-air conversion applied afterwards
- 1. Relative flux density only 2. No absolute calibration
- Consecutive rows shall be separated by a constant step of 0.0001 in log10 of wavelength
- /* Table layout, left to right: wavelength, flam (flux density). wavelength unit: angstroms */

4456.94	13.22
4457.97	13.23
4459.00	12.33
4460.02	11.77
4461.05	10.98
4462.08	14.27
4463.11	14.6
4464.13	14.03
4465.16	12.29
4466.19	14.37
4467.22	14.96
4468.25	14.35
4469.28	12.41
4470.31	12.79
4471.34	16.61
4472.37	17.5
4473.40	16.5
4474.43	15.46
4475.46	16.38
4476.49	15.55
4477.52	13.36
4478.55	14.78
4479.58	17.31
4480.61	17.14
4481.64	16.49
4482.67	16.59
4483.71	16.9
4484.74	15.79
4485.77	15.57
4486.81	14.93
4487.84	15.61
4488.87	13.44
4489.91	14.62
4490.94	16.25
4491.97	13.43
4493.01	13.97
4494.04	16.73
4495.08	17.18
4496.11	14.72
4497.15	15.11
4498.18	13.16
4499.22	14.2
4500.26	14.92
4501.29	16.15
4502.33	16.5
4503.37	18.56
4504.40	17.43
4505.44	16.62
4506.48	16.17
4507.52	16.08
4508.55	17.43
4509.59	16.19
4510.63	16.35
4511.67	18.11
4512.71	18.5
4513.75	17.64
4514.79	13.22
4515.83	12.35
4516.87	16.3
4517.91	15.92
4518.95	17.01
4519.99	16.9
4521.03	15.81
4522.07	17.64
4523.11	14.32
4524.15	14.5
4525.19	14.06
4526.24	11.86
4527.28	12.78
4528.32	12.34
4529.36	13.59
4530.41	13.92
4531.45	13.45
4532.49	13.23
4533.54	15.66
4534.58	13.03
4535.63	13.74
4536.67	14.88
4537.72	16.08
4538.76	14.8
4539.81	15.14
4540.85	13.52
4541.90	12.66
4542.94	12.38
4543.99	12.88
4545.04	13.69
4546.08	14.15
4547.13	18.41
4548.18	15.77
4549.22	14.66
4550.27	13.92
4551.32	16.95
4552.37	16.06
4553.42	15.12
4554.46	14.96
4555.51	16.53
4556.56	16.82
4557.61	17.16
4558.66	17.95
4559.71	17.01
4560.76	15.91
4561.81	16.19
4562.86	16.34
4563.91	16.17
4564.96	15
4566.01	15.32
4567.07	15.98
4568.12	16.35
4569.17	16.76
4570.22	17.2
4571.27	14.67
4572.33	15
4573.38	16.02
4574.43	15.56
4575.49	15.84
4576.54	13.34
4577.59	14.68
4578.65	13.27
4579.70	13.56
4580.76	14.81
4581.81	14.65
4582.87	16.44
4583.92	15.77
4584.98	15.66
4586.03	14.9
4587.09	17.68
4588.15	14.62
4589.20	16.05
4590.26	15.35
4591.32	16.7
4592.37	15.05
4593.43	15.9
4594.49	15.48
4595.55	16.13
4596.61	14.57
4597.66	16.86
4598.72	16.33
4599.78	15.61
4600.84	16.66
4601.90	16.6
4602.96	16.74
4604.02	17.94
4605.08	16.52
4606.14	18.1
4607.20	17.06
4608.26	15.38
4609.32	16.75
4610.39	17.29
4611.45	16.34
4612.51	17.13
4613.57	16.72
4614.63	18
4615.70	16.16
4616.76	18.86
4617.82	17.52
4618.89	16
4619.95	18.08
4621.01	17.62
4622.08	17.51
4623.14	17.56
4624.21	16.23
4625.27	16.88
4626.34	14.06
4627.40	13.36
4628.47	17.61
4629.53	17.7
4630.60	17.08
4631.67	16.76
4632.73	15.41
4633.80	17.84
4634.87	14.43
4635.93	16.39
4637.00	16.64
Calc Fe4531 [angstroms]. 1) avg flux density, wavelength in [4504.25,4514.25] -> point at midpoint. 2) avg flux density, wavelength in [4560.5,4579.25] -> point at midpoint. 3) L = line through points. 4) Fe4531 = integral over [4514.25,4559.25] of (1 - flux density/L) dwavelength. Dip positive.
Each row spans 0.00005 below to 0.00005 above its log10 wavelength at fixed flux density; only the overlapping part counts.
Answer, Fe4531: 4.21 angstroms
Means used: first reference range 17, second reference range 15.5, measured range 14.8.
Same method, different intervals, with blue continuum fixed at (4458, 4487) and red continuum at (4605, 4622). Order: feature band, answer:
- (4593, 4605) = 0.4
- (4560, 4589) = 1.7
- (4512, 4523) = -0.4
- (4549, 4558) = 0.2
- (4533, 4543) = 1.0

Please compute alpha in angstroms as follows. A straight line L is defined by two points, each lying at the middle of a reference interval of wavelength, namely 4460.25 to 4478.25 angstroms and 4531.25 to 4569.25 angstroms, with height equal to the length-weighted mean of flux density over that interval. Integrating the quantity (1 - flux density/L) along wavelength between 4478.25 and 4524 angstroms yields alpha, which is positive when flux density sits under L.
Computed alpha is -3.5 angstroms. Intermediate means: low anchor 14.5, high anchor 15.3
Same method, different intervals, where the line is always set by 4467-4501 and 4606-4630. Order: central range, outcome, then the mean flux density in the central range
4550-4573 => 0.16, 16.1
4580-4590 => 0.55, 15.6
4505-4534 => 0.79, 15.3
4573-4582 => 0.97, 14.6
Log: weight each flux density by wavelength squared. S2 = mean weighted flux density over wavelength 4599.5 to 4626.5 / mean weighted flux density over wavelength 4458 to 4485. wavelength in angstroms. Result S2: 1.22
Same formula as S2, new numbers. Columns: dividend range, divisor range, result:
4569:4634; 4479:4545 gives 1.11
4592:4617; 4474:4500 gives 1.13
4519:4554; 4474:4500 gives 0.97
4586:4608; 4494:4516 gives 1.05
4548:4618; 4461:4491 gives 1.11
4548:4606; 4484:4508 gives 1.05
